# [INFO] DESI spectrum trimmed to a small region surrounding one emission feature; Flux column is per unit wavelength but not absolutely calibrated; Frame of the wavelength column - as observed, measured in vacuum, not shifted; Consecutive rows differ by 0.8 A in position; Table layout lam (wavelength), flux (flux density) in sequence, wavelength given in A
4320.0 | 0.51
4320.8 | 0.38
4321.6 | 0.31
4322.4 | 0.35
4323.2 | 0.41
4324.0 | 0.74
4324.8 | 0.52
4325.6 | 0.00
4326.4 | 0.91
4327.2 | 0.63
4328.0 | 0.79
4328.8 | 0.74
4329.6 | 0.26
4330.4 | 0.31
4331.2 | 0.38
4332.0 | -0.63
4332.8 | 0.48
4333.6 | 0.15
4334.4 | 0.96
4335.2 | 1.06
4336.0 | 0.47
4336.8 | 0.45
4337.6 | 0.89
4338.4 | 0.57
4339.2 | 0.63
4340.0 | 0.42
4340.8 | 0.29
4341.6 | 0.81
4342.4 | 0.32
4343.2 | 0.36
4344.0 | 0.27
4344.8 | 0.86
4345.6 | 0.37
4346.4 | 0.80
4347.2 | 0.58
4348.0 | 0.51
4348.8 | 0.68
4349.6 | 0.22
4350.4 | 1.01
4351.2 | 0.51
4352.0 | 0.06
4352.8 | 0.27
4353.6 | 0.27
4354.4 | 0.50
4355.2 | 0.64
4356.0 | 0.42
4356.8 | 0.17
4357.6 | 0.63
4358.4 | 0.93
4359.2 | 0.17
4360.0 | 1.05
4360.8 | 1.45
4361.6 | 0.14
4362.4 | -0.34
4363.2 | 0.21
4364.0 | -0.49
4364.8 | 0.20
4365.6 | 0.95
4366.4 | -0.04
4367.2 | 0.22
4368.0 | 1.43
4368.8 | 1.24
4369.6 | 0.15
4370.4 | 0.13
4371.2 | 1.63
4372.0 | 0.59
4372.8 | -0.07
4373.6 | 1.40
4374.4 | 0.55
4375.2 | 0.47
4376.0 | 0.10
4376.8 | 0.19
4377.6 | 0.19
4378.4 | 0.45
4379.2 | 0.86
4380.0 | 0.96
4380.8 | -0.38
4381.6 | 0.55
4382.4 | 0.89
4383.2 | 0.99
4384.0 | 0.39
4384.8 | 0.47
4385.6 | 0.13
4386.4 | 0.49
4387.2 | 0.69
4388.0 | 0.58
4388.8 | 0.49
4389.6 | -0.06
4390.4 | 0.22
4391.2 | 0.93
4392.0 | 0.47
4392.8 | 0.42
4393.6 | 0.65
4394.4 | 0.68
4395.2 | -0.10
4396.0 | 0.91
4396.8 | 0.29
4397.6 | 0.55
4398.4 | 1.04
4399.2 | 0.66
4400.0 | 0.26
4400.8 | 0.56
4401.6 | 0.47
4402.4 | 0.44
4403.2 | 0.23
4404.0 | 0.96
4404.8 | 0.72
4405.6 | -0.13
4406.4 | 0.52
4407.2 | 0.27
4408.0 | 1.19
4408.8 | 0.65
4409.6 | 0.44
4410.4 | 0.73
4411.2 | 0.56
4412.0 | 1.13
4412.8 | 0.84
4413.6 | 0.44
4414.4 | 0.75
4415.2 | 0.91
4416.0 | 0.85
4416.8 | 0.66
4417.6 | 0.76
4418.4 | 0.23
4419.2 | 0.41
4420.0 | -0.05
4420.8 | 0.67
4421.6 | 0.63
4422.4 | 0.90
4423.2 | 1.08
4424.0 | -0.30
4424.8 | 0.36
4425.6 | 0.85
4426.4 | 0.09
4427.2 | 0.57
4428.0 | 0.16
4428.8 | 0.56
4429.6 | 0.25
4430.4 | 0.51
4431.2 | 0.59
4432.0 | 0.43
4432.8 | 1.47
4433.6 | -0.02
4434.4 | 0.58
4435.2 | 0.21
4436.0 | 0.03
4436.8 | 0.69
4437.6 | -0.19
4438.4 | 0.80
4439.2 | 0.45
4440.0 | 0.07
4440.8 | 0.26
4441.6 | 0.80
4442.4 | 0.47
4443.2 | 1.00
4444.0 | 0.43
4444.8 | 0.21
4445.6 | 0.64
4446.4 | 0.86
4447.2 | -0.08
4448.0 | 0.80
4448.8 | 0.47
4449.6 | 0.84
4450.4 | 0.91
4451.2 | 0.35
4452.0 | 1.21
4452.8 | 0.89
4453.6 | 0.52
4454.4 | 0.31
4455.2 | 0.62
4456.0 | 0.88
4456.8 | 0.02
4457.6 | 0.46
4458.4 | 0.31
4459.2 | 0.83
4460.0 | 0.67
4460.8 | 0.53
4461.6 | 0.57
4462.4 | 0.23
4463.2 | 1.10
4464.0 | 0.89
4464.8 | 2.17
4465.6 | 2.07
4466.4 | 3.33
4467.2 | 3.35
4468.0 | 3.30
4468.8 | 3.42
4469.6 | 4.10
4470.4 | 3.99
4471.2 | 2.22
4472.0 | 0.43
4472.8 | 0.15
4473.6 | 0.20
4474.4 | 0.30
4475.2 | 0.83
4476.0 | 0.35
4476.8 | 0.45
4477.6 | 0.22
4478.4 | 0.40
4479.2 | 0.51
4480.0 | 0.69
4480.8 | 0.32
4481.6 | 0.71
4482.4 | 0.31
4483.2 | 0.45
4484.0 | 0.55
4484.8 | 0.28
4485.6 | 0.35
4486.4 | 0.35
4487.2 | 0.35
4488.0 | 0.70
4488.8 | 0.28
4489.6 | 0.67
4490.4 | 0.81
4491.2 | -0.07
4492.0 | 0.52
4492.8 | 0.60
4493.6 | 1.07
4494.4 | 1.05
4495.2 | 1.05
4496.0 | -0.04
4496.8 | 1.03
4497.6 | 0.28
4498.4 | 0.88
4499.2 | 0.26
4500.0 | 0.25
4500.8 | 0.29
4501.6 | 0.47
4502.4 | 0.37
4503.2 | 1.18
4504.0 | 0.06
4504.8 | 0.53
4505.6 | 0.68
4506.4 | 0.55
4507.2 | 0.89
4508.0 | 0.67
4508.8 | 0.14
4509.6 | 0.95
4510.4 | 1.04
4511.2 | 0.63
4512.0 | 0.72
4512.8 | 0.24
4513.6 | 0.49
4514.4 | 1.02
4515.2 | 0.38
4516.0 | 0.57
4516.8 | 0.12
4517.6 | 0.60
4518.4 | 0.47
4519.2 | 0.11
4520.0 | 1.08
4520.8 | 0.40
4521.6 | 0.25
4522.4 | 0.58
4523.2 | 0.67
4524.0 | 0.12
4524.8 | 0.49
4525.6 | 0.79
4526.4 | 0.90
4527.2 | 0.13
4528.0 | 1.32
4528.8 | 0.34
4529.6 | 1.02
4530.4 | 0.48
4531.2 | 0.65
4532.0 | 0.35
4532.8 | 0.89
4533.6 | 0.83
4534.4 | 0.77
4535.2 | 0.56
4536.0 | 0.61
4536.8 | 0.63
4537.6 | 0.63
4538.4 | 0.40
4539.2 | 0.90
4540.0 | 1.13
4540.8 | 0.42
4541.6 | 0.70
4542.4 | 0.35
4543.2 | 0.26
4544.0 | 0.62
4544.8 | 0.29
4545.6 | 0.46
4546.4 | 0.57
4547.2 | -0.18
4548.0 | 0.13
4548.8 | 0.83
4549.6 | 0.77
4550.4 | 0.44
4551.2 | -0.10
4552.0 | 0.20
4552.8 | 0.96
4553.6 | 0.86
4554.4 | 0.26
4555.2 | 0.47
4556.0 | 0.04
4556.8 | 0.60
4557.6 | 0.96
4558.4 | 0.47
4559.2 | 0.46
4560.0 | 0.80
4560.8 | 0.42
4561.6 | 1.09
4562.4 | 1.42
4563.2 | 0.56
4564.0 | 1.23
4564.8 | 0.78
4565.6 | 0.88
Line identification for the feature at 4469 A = [O II]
